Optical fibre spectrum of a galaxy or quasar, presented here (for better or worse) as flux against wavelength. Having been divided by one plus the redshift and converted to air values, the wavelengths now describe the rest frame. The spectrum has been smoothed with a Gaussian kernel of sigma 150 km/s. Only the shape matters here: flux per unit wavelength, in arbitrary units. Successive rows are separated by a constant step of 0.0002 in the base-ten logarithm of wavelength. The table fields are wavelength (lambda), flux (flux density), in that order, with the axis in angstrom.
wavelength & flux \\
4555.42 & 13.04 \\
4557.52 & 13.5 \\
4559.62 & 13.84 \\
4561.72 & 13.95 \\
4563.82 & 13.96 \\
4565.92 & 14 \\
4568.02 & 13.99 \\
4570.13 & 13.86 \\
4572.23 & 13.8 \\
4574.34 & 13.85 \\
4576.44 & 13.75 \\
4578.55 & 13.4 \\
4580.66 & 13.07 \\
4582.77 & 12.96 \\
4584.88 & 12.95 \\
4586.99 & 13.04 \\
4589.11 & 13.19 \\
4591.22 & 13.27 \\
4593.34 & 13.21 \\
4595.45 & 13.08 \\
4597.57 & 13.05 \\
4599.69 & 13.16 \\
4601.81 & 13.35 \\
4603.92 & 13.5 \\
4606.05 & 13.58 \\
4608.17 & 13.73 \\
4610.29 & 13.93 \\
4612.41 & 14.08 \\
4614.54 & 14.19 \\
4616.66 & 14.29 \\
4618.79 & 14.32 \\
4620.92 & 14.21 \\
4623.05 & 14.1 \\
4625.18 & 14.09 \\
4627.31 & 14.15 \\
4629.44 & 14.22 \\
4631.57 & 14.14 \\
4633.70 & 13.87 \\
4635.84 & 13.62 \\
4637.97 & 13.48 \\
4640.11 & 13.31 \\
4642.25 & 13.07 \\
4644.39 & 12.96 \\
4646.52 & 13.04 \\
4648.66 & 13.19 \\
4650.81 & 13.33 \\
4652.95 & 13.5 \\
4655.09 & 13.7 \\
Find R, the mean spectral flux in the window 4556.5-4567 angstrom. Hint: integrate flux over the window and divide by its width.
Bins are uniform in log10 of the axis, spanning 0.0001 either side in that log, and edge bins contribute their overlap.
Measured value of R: 13.9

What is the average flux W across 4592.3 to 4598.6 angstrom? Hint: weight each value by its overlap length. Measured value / 13.1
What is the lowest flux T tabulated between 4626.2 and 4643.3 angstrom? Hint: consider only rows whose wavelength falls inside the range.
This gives 13.07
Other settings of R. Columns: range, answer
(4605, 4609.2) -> 13.7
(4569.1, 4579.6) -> 13.7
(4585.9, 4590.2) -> 13.1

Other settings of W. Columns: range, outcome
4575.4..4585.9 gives 13.2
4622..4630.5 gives 14.1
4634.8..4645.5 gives 13.3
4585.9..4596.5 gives 13.2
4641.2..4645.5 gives 13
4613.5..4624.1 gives 14.2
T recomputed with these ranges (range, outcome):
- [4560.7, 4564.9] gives 13.95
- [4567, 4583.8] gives 12.96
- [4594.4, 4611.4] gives 13.05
